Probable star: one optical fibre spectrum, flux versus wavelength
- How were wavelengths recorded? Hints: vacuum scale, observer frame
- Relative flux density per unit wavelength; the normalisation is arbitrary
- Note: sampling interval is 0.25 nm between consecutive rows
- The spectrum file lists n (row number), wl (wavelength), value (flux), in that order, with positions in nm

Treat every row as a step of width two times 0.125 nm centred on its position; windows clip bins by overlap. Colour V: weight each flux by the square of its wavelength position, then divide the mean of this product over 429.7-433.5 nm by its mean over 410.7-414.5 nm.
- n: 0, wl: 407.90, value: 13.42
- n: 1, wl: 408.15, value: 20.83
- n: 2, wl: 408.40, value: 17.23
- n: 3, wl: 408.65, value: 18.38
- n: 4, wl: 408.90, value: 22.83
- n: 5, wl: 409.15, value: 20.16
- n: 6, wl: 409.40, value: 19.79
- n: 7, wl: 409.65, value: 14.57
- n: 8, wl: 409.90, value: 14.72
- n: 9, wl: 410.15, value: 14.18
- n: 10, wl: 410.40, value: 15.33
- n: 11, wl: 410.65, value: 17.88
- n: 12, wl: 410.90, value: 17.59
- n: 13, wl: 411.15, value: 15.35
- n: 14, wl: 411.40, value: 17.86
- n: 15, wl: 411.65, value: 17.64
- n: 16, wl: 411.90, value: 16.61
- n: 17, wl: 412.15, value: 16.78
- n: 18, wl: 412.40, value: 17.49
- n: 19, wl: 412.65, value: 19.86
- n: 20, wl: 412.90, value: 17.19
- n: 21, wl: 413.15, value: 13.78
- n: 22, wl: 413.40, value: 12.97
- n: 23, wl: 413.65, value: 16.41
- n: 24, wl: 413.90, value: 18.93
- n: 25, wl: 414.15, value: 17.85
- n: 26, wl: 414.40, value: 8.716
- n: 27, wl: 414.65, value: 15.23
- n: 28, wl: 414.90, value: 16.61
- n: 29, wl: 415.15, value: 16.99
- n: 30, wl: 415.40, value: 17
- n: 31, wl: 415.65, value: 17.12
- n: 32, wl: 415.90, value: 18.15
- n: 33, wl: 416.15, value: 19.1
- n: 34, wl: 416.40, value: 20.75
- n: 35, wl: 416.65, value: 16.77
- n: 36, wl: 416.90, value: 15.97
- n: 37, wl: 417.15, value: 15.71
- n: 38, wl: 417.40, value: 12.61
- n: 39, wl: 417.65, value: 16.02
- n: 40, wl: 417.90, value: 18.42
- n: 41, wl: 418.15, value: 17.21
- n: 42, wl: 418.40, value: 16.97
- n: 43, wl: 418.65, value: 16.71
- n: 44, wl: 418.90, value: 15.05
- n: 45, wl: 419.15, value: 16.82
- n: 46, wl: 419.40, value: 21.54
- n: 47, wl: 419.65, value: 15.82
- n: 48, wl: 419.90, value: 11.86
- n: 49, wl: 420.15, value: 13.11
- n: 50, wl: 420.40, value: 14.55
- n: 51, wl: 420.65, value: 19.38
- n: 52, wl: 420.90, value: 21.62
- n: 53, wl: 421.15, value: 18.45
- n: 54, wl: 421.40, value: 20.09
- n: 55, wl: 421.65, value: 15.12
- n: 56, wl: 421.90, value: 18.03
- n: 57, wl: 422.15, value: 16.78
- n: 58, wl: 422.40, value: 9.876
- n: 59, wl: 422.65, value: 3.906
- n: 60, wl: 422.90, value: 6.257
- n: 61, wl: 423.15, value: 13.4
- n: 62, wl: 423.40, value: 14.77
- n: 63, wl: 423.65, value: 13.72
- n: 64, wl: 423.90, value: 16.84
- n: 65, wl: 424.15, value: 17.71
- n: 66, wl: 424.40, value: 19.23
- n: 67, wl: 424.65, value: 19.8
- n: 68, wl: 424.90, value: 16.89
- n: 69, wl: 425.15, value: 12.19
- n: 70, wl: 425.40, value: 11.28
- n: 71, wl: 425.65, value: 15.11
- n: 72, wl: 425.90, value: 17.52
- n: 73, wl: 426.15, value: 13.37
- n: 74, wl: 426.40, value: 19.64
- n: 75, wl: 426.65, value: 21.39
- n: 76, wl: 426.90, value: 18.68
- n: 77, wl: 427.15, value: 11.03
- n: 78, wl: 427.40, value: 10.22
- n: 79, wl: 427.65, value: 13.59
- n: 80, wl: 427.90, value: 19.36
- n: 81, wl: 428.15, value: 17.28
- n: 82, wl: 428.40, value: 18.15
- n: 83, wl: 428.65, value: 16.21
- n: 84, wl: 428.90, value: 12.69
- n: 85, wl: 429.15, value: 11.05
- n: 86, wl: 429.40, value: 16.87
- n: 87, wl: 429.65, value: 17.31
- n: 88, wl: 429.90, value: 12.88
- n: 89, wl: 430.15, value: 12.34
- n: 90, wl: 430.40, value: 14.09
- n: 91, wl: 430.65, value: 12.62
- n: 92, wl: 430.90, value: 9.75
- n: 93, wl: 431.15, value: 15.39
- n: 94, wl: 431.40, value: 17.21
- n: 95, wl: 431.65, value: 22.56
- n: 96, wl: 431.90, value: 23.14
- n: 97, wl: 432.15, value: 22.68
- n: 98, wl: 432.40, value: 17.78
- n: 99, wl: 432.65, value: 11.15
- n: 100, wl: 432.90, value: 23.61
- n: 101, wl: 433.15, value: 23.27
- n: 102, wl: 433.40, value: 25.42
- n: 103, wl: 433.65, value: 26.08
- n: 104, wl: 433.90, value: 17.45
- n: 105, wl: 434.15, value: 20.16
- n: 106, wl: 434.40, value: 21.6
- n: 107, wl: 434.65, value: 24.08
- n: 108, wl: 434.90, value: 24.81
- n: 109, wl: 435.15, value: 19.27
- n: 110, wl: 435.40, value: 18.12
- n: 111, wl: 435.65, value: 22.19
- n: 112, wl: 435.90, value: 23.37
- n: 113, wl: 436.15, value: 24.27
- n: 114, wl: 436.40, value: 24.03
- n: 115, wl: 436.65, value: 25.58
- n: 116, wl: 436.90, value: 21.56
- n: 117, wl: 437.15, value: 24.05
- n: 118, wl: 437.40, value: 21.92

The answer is 1.2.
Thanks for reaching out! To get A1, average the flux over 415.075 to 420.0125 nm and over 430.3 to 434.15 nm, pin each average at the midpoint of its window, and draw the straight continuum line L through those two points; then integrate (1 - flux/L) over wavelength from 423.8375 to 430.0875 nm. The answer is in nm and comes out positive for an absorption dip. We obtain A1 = 0.80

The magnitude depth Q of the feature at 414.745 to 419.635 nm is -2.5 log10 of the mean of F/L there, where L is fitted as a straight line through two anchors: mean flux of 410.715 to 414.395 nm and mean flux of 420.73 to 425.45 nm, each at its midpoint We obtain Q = -0.07 mag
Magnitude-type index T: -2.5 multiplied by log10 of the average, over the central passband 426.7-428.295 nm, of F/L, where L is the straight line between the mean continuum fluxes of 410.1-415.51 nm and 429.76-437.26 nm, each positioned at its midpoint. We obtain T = 0.227 mag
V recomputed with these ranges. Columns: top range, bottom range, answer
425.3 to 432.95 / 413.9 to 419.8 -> 1.01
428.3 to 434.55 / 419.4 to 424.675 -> 1.21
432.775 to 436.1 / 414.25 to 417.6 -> 1.50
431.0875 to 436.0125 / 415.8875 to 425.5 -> 1.41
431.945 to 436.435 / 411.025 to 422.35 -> 1.41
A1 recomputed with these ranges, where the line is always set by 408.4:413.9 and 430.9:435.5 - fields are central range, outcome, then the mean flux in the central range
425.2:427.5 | 0.486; 15.3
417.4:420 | 0.248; 16.5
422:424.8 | 0.749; 13.9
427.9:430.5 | 0.621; 15.1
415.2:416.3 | -0.004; 17.9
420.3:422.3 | 0.074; 17.9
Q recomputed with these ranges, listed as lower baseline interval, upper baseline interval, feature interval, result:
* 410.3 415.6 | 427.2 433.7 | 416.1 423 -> 0.046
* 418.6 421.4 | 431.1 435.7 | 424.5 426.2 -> 0.207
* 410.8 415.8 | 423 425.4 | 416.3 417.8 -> -0.007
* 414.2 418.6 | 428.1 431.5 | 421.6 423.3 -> 0.301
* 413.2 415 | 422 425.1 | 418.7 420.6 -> -0.086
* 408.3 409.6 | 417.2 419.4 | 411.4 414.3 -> 0.085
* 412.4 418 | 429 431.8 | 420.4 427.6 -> 0.007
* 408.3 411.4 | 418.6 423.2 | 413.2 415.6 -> 0.056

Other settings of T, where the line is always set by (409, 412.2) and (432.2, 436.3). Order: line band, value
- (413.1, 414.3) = 0.10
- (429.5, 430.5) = 0.40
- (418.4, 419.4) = 0.09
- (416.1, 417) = -0.01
